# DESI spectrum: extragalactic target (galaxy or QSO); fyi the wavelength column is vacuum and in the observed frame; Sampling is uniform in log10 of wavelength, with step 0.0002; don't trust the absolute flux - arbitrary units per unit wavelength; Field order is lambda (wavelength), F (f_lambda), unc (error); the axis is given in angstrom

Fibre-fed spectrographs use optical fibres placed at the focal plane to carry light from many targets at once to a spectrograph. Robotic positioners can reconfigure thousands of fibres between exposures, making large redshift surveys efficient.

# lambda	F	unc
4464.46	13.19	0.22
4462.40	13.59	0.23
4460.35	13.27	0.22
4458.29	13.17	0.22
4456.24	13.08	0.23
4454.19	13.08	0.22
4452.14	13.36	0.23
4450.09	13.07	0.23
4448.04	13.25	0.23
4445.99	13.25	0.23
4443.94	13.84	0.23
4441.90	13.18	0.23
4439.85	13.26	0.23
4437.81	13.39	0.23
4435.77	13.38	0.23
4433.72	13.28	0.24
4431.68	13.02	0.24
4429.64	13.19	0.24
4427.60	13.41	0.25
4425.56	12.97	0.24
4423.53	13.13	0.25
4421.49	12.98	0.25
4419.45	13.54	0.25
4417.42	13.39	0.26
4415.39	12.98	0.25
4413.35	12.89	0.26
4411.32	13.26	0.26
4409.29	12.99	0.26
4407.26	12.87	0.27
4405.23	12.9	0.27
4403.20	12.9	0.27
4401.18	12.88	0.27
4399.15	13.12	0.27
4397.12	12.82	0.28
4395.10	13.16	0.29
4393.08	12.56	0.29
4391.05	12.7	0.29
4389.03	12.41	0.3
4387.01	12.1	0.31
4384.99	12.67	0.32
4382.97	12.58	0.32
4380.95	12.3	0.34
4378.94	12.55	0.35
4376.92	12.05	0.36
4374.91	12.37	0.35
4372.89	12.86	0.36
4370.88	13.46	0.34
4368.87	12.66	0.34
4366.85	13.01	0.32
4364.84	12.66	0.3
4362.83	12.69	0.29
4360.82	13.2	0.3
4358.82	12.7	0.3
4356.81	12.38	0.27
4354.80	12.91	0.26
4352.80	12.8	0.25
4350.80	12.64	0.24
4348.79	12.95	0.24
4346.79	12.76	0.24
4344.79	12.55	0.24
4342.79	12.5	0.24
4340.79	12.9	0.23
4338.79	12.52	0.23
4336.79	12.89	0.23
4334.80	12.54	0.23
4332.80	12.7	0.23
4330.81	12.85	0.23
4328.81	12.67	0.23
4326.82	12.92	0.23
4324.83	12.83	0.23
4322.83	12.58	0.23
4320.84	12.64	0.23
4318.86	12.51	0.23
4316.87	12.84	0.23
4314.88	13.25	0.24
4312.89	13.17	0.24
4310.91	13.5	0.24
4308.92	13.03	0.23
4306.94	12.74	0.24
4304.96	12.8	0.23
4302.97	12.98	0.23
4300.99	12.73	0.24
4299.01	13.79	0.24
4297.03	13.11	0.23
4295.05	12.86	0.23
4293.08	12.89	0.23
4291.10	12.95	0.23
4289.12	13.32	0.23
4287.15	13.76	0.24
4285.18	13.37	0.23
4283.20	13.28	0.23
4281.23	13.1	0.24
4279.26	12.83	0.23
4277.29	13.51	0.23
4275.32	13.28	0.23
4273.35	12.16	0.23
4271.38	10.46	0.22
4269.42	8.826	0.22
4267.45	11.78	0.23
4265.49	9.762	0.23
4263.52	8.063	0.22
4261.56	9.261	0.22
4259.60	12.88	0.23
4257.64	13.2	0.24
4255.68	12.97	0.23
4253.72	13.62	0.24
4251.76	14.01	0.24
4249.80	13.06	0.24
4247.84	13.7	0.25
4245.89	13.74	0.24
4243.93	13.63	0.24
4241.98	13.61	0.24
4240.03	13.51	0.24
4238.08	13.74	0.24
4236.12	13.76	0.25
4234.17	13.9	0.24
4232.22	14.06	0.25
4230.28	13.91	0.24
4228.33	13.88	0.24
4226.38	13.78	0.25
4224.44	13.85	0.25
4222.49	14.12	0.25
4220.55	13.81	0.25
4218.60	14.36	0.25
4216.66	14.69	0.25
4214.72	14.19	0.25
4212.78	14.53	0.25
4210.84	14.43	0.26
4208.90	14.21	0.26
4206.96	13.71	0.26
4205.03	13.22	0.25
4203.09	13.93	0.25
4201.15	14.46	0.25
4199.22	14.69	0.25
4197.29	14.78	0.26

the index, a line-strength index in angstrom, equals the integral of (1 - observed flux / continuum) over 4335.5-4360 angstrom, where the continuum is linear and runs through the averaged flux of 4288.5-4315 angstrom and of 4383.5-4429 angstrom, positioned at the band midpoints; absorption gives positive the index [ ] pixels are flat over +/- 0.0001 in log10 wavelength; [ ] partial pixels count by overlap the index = 0.6 angstrom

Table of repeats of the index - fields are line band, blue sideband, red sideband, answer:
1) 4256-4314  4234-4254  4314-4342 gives 3.49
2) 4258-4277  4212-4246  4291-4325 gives 3.61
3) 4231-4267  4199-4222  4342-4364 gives 2.60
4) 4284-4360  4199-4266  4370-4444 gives 1.71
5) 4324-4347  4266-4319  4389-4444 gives 0.27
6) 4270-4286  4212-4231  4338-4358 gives 0.98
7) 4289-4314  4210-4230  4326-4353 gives 0.23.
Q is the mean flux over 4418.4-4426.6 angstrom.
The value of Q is 13.2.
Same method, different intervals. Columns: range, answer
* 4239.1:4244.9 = 13.6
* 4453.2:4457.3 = 13.1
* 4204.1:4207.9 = 13.5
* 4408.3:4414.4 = 13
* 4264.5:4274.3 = 10.6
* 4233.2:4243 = 13.7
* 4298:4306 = 13.1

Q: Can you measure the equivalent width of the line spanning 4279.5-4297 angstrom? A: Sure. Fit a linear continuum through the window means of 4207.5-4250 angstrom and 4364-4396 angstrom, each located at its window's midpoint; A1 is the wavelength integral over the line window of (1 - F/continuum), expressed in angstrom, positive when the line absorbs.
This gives 0.3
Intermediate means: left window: 13.9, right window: 12.6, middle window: 13.2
